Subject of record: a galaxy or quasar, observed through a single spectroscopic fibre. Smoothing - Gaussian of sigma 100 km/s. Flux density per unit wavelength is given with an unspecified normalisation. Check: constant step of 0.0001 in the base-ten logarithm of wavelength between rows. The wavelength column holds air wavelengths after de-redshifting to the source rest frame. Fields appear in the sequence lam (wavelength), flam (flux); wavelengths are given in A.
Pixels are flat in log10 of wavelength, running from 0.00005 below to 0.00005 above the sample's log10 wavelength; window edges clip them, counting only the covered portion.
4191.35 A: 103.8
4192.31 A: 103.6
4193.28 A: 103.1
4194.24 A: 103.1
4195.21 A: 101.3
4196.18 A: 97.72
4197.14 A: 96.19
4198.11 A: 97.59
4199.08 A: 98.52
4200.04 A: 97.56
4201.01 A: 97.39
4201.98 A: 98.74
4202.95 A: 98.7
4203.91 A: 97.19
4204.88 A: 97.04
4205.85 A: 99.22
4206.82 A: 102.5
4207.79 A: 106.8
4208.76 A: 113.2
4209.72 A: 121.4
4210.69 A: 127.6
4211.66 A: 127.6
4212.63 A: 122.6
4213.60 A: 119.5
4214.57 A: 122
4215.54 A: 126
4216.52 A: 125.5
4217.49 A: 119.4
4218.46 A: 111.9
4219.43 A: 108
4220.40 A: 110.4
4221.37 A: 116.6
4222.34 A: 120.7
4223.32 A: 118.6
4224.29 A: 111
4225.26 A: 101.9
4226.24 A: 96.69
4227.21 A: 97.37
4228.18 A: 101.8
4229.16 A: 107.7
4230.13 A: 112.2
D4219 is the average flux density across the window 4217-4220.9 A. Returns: 113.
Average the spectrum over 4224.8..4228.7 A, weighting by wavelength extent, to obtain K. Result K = 99.3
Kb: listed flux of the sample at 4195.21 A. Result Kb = 101.3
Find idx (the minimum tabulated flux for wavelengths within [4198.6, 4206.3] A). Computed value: 97.04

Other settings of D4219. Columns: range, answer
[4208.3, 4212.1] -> 123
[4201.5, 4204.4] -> 98.3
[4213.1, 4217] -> 123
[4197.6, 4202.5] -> 97.8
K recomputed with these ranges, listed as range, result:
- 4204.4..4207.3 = 99.5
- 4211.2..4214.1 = 123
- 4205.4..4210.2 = 109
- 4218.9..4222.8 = 114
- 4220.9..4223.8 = 118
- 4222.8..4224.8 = 115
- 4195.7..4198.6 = 97.2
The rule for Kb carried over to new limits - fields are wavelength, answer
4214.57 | 122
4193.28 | 103.1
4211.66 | 127.6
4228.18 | 101.8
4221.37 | 116.6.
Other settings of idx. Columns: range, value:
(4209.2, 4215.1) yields 119.5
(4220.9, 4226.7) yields 96.69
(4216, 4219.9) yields 108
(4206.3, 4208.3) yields 102.5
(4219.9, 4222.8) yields 110.4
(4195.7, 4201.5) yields 96.19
